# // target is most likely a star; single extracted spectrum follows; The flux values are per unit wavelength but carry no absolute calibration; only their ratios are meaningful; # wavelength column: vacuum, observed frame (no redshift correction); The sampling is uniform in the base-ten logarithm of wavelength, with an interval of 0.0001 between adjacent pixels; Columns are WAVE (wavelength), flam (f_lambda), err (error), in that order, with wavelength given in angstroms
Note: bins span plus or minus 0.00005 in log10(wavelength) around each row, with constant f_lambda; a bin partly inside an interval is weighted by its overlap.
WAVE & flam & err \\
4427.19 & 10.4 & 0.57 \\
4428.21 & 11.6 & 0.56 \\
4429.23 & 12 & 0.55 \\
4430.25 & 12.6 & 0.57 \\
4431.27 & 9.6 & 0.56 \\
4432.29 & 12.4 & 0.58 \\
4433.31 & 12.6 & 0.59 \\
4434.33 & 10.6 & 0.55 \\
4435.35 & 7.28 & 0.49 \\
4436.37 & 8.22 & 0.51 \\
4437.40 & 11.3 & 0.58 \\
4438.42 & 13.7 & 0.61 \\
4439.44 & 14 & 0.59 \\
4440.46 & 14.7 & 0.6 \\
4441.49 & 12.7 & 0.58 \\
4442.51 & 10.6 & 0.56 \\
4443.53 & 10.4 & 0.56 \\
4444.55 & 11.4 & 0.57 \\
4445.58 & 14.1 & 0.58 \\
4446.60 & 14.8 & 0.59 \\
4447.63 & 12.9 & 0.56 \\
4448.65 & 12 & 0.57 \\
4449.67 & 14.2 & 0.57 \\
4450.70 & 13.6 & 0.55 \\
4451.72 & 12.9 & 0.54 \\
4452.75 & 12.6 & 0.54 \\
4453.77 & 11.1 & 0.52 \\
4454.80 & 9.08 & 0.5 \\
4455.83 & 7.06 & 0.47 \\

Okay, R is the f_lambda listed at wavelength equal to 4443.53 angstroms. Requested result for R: 10.4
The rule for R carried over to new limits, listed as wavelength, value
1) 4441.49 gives 12.7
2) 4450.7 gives 13.6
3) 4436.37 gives 8.22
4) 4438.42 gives 13.7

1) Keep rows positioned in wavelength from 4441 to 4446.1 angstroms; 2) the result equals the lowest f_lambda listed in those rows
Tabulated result 10.4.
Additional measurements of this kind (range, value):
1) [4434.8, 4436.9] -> 7.28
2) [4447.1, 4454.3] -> 11.1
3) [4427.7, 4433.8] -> 9.6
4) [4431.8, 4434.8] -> 10.6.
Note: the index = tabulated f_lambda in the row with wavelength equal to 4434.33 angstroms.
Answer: 10.6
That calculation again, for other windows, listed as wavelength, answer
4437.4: 11.3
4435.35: 7.28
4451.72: 12.9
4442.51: 10.6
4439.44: 14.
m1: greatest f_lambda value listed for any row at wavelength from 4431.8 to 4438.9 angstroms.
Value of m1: 13.7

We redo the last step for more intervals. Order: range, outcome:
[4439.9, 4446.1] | 14.7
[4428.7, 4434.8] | 12.6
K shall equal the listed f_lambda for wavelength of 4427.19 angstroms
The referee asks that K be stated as 10.4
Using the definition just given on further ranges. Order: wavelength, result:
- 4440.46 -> 14.7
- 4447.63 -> 12.9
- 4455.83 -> 7.06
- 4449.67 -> 14.2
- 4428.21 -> 11.6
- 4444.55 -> 11.4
